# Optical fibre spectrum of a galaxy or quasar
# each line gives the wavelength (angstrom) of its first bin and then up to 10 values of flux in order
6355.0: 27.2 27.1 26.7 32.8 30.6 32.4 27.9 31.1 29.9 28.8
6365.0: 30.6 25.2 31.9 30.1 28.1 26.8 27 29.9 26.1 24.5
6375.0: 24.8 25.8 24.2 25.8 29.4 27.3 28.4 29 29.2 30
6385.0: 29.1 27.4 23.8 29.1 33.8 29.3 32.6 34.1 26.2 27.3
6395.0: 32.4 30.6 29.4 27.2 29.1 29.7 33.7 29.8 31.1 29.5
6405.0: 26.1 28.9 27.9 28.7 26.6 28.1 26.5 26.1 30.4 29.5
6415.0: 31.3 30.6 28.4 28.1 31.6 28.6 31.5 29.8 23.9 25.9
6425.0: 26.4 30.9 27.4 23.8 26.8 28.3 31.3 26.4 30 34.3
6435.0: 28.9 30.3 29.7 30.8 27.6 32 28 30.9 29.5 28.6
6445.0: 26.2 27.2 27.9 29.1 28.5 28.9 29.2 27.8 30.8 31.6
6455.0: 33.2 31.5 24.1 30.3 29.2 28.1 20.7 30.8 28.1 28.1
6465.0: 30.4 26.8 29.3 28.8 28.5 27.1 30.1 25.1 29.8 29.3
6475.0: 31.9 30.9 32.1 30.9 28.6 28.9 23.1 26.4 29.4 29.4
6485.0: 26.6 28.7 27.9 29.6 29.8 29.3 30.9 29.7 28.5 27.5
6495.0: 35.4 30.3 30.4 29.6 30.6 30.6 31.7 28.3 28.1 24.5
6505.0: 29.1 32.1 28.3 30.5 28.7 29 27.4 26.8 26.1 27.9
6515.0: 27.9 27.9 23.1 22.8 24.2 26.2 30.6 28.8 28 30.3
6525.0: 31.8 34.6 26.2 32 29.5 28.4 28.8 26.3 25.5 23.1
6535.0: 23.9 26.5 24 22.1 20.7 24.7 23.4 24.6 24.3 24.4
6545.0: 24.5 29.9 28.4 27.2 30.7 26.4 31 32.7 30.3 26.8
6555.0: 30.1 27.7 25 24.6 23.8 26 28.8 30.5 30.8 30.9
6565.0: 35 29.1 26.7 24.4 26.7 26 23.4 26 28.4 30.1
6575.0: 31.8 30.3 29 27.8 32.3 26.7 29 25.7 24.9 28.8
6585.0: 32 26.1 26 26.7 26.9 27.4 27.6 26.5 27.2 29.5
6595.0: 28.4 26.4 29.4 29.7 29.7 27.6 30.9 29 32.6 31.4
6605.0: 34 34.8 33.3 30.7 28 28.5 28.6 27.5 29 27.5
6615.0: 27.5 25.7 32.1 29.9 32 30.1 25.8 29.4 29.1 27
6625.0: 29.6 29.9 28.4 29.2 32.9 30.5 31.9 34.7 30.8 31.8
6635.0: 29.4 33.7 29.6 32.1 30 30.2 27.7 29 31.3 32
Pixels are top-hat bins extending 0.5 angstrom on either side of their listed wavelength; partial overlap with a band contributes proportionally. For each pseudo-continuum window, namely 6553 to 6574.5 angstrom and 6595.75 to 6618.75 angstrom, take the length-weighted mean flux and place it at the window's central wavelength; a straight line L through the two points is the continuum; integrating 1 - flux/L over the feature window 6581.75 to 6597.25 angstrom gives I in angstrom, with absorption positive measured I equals 0.8 angstrom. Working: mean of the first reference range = 27.7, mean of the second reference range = 29.8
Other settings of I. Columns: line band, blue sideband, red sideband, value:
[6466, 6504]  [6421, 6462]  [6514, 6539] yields -1.8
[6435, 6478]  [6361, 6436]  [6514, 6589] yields -1.2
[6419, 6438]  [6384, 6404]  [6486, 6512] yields 0.6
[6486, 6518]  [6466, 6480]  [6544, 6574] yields 0.0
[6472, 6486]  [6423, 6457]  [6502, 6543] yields -0.4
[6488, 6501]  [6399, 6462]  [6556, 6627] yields -0.7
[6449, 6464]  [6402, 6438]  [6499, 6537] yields -0.2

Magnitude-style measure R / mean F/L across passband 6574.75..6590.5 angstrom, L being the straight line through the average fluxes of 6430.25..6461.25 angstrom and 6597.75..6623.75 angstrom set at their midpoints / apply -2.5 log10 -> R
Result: 0.056 mag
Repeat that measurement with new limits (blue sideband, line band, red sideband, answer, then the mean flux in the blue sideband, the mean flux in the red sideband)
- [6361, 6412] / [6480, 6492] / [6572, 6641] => 0.02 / 28.6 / 29.4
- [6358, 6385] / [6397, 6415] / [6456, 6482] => -0.02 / 28.4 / 28.5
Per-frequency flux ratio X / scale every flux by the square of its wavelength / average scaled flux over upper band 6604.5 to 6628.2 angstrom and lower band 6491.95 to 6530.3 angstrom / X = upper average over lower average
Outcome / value 1.1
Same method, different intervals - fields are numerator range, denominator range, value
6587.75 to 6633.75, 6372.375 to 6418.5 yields 1.10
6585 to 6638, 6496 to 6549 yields 1.10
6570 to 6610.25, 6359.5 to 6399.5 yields 1.07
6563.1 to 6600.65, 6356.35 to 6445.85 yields 1.03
